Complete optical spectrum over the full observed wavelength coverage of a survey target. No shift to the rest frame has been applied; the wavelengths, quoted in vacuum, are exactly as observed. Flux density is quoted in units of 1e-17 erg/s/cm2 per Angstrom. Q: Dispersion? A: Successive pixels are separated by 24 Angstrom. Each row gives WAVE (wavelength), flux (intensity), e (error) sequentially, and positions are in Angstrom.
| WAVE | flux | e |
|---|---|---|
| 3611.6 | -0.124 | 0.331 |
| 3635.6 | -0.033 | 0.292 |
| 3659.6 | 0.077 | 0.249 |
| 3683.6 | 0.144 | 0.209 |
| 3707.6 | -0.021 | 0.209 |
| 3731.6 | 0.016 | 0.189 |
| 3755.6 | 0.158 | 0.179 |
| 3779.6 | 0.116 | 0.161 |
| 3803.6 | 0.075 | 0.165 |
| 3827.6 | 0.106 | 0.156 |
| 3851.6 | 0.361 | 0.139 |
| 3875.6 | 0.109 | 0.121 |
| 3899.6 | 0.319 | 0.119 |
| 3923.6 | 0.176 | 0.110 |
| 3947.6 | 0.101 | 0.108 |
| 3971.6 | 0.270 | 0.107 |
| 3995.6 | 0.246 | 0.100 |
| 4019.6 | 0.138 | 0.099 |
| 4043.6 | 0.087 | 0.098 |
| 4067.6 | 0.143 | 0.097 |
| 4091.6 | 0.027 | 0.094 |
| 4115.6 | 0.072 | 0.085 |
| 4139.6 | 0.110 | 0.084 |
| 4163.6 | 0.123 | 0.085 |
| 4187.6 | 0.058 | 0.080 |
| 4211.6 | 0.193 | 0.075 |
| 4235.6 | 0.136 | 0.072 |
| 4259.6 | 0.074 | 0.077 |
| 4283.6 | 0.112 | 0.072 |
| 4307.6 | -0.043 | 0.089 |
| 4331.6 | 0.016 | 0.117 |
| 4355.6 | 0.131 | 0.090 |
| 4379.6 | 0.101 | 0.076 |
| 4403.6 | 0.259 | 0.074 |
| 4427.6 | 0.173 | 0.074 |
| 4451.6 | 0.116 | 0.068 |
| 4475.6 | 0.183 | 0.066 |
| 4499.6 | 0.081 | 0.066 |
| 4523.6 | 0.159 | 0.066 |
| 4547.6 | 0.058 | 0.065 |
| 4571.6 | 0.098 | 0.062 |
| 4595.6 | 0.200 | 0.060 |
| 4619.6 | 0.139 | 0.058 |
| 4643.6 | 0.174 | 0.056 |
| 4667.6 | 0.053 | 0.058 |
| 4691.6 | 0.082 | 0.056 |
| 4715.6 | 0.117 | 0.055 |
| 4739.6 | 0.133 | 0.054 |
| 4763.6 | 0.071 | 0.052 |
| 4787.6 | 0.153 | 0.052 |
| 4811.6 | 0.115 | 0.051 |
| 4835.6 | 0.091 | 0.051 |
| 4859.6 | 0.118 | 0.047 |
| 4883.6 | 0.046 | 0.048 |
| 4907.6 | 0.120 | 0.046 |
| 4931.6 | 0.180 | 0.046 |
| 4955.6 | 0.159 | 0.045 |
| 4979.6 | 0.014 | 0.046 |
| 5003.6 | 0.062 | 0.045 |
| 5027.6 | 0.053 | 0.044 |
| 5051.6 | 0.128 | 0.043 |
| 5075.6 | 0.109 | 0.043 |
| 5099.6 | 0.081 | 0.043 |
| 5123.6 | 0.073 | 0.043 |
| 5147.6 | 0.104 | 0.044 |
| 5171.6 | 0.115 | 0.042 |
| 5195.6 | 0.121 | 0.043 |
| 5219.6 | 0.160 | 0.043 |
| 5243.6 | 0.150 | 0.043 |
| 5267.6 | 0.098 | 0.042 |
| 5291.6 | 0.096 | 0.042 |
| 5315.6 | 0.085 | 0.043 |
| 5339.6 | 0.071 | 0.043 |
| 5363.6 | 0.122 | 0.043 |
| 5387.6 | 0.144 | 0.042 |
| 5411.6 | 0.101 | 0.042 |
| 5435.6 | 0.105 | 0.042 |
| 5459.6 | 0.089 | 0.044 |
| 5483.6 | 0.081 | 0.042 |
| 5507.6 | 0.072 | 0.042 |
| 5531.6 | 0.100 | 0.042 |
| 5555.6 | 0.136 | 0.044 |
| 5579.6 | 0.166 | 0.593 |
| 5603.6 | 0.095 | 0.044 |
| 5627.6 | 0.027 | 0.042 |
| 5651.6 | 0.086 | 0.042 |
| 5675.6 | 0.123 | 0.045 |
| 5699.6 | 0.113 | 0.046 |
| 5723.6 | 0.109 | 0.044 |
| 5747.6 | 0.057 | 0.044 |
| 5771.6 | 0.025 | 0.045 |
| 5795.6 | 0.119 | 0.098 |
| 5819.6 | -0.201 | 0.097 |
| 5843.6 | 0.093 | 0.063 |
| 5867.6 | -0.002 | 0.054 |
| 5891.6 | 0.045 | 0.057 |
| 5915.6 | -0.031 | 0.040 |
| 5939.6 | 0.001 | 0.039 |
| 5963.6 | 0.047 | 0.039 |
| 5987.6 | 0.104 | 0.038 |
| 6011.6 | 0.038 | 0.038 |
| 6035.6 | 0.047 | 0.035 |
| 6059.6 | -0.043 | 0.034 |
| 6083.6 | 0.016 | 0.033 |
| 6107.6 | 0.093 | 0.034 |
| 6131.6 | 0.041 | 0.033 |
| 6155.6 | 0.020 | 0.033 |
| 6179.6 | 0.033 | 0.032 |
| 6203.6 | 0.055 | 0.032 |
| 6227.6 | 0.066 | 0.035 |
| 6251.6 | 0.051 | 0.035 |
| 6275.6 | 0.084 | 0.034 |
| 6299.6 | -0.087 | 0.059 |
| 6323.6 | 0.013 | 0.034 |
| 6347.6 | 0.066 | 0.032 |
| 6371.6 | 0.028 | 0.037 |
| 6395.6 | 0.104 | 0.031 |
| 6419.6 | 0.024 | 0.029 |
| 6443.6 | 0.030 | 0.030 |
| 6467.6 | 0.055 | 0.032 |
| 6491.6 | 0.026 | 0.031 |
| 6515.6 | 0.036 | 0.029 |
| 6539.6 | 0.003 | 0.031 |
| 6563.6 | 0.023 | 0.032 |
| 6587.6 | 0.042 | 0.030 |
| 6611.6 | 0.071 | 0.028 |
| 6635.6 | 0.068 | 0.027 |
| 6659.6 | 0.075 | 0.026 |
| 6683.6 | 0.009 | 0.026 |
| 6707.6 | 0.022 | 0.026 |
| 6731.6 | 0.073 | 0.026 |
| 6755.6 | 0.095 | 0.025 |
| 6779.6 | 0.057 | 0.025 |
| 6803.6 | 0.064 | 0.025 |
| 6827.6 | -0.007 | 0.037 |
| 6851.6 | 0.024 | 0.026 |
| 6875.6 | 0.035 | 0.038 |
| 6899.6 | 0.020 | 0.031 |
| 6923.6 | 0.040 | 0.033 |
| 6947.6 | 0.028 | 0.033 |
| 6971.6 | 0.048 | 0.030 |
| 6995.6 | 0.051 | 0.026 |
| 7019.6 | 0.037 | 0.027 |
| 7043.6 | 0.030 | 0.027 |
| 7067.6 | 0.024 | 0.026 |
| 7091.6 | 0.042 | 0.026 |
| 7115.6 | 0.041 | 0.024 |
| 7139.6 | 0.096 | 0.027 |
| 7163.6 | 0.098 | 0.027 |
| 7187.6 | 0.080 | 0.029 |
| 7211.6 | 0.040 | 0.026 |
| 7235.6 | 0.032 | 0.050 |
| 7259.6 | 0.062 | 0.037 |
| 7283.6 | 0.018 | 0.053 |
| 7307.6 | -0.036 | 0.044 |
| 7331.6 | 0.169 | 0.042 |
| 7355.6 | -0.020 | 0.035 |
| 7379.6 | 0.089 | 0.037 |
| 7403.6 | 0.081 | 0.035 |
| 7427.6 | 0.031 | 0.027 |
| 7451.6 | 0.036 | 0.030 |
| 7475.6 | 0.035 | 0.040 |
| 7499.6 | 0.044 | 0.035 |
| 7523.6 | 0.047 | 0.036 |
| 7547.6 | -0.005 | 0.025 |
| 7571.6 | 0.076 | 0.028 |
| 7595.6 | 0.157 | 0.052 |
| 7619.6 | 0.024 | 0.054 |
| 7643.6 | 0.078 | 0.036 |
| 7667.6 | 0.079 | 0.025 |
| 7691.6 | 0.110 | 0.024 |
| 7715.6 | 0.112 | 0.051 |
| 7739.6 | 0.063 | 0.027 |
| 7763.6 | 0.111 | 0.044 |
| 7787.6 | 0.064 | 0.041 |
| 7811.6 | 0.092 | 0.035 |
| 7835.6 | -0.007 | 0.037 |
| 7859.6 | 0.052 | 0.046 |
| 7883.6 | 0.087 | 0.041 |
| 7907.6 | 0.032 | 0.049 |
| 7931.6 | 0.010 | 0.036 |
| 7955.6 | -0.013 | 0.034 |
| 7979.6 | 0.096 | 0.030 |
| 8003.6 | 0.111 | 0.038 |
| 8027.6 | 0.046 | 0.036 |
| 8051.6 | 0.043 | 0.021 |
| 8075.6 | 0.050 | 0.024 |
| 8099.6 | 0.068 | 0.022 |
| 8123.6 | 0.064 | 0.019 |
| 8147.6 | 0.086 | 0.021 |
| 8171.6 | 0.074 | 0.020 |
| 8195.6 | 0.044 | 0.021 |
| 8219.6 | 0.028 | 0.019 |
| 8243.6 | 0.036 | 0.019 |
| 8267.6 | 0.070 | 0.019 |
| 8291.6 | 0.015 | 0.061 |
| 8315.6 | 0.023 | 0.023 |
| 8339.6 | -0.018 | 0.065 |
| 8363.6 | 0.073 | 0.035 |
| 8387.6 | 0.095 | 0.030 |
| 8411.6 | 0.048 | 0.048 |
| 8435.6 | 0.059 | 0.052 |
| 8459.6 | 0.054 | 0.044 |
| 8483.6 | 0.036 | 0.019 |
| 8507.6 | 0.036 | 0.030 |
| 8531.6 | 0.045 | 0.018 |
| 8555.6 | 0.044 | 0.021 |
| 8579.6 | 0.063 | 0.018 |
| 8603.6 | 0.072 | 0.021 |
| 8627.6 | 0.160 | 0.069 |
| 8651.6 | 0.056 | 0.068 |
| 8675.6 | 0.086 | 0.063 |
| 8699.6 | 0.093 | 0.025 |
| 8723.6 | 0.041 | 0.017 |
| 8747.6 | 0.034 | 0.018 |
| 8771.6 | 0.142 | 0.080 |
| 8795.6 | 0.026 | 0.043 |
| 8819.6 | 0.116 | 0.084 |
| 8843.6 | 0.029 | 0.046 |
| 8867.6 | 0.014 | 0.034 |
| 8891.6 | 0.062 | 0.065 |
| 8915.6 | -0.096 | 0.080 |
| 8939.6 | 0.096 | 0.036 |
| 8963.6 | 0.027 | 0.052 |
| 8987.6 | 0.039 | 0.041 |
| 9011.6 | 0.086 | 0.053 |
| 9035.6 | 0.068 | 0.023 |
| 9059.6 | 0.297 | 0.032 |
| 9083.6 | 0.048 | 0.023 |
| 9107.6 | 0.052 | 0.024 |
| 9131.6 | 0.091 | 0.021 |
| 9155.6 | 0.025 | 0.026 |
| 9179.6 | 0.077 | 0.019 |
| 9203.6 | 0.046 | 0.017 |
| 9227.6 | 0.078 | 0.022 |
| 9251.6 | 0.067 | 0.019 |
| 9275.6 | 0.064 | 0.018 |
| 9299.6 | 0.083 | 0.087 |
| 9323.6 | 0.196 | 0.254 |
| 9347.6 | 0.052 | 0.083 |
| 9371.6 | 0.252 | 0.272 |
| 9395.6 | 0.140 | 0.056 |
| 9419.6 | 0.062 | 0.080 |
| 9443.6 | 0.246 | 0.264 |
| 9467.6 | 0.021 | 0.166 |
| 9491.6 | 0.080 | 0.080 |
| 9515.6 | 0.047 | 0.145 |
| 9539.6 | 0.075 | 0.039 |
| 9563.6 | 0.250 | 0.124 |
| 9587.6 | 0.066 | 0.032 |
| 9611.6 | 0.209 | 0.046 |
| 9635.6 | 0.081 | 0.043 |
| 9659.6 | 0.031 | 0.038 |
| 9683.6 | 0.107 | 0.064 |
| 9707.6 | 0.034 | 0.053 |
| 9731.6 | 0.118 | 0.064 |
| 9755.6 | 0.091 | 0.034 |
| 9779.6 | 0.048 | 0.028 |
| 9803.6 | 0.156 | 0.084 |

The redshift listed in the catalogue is 1.428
